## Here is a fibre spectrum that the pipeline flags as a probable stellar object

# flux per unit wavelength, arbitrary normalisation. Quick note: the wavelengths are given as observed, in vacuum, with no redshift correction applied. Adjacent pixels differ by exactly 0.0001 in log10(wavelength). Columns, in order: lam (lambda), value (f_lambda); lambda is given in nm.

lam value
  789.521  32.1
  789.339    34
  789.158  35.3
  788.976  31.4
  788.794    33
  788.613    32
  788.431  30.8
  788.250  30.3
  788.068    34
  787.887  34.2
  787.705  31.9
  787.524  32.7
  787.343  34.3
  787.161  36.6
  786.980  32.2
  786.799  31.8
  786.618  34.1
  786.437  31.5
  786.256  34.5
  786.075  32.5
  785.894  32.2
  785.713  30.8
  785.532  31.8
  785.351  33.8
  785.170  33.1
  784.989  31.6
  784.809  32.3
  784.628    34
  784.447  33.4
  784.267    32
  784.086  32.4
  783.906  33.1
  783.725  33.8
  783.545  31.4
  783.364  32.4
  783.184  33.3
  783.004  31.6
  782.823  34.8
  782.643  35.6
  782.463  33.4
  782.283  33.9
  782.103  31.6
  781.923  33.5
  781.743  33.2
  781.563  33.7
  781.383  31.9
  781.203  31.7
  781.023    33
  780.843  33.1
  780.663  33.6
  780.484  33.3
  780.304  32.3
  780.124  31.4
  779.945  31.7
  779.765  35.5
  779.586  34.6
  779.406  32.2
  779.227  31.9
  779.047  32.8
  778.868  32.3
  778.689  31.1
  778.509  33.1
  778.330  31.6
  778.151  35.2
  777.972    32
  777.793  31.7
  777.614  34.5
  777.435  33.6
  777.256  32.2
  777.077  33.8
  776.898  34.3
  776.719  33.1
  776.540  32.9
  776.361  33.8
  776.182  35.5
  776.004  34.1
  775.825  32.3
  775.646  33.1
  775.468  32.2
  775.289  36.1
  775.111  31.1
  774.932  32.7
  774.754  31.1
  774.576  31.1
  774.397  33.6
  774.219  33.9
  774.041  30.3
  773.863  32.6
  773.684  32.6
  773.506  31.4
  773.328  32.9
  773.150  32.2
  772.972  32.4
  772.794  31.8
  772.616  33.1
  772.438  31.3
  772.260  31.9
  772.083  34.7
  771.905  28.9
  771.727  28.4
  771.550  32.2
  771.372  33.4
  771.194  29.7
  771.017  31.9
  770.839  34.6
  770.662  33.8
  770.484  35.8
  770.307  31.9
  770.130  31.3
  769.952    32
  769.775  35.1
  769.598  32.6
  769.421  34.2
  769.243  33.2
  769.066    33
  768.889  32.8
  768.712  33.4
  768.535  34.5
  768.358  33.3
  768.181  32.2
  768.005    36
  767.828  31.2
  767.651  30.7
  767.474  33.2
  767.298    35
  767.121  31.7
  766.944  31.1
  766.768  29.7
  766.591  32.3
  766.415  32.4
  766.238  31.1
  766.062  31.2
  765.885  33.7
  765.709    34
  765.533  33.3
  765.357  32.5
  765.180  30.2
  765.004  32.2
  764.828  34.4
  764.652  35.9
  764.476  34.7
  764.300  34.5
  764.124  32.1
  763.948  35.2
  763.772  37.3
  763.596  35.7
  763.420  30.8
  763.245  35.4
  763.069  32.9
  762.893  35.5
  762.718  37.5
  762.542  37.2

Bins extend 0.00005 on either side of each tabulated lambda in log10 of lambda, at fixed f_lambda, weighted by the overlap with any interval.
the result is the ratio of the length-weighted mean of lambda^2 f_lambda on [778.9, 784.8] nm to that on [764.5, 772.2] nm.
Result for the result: 1.05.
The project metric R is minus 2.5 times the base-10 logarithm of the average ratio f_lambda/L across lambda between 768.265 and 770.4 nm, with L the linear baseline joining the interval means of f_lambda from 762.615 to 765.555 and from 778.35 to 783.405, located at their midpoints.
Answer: 0.02 mag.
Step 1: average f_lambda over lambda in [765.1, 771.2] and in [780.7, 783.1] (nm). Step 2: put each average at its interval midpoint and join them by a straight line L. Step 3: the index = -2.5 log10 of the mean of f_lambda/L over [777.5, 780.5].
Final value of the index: 0.010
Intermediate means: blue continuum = 32.7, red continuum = 33.2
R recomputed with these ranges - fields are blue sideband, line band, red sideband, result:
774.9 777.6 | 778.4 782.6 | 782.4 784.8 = 0.01 mag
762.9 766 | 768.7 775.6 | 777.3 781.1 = 0.03 mag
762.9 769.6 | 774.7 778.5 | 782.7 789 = -0.01 mag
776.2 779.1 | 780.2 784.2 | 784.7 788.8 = 0.00 mag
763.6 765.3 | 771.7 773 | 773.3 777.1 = 0.05 mag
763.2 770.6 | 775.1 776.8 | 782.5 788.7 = -0.02 mag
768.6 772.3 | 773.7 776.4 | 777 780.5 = 0.00 mag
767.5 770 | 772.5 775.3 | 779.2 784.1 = 0.03 mag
